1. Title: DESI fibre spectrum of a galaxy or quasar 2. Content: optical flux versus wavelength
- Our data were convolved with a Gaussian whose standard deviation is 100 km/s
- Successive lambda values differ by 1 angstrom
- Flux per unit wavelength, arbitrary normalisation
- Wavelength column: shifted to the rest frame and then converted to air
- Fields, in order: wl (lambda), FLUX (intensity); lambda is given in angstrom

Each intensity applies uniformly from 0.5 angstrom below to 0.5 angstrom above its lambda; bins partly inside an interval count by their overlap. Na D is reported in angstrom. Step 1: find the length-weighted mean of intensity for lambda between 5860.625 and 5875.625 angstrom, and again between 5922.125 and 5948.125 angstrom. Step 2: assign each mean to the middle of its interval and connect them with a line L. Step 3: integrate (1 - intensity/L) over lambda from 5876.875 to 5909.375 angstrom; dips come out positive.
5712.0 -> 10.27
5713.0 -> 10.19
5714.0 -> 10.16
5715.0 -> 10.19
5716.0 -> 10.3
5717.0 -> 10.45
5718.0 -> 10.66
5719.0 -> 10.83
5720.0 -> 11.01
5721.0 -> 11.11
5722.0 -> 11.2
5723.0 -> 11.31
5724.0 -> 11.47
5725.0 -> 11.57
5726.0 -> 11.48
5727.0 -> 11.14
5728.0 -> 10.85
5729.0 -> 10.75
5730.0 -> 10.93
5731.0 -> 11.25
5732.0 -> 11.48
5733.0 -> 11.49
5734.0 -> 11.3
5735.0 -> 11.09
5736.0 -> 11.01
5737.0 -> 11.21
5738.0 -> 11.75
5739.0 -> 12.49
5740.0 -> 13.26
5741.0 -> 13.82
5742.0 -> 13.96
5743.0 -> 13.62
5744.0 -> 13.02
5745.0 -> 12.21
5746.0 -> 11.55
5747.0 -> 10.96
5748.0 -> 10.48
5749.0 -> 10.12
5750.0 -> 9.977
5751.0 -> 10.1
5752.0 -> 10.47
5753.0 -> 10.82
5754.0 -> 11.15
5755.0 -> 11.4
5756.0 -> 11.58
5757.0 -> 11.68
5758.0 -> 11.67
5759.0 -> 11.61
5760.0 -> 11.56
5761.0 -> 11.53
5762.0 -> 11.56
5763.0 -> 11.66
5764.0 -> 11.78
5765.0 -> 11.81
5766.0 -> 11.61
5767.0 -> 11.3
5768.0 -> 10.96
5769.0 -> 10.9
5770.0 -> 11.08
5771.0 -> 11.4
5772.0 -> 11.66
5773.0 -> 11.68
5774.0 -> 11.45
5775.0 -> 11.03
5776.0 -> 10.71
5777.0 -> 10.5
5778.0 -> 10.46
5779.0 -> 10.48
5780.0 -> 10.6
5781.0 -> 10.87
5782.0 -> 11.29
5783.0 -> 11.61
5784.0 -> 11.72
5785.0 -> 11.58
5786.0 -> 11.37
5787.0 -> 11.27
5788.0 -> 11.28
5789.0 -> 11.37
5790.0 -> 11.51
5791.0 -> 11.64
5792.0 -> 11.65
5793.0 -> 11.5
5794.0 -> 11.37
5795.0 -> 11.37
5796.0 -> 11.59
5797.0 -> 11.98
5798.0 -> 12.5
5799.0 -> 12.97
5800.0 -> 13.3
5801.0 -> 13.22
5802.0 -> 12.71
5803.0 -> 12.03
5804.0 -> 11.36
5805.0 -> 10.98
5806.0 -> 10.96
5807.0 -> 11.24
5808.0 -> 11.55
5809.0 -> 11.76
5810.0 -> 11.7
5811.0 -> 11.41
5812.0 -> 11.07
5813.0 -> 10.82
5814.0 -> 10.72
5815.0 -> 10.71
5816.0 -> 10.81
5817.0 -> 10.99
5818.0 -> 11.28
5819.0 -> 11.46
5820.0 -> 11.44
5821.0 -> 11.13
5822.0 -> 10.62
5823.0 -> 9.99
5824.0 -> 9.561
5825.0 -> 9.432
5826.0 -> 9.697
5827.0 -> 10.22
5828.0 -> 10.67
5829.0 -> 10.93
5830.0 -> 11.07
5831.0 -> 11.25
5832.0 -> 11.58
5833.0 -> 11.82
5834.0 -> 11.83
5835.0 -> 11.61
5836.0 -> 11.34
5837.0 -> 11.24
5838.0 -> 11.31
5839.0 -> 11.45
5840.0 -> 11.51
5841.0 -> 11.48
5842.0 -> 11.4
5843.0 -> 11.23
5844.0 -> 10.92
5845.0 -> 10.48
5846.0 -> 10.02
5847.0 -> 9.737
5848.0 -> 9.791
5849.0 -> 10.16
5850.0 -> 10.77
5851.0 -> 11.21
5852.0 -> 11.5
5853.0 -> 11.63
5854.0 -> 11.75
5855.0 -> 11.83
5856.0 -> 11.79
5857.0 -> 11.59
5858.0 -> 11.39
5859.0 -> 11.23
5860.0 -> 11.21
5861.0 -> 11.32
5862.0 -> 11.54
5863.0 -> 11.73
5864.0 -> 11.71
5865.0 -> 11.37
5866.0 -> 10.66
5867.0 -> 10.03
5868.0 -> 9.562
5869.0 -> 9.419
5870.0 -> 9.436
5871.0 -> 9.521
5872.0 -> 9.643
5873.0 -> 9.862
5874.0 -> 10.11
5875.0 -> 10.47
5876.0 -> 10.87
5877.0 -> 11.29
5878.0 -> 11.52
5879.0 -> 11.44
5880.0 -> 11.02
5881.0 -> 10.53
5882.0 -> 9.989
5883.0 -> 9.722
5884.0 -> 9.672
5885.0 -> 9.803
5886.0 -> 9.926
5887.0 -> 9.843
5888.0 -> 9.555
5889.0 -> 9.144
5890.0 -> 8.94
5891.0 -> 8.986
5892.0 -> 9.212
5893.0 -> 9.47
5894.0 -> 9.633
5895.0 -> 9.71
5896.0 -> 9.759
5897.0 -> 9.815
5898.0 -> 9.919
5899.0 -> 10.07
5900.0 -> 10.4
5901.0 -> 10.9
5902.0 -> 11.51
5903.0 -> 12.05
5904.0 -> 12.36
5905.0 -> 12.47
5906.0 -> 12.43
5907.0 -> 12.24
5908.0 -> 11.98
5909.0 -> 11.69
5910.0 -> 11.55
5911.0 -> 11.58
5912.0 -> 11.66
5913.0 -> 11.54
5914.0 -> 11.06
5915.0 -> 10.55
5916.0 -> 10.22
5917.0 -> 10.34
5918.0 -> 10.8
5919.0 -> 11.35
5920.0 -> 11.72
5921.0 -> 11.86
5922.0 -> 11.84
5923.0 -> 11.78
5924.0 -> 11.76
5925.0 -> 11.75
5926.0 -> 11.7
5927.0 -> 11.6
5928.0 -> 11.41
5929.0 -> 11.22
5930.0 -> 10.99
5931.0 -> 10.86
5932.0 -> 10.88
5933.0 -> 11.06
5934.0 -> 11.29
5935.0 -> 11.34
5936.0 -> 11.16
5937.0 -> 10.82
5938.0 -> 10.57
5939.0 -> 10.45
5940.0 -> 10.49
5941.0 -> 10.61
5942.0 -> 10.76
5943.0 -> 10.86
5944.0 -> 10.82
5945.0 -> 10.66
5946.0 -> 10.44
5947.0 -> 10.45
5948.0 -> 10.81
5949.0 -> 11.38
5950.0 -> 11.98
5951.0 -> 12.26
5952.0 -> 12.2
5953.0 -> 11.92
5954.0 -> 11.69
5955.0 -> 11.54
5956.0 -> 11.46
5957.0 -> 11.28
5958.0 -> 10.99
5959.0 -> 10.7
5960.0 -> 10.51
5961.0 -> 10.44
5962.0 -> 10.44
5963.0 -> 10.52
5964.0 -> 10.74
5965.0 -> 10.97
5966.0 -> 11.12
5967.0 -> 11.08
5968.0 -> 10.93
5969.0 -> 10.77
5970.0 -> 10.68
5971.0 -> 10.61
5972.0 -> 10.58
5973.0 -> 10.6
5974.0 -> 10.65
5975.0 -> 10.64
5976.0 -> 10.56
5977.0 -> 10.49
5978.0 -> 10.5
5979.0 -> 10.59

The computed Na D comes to 0.5 angstrom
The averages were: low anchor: 10.4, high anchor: 11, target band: 10.5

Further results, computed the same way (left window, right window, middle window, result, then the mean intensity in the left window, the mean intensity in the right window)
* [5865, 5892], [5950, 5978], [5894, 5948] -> -3.0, 10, 11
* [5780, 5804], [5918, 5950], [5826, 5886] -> 3.3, 11.8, 11.1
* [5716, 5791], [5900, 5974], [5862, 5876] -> 1.1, 11.4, 11.2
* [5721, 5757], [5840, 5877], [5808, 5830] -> 0.5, 11.5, 10.8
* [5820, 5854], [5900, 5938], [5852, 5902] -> 3.2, 10.9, 11.4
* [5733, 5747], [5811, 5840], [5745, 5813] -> 1.5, 12.3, 10.9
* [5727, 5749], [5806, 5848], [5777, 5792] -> 0.2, 11.8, 11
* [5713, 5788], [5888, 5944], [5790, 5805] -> -1.1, 11.3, 10.9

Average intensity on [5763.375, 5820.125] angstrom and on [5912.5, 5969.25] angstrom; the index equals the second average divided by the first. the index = 1.0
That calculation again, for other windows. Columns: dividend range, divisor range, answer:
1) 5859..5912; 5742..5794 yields 0.93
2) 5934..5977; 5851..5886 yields 1.02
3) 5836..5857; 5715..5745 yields 0.96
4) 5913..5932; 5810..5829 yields 1.05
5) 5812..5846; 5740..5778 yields 0.95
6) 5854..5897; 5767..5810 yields 0.90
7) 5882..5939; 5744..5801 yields 0.95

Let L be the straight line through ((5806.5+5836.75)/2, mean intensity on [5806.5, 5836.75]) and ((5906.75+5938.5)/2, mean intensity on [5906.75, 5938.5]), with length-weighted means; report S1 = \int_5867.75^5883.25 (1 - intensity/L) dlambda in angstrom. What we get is 1.2 angstrom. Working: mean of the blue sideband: 11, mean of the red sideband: 11.3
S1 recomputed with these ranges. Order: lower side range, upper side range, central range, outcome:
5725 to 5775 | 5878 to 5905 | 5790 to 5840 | -1.94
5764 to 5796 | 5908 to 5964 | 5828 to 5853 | 0.35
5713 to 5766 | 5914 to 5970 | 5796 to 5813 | -0.90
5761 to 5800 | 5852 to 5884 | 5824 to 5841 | 0.04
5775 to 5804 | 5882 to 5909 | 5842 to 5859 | -0.19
